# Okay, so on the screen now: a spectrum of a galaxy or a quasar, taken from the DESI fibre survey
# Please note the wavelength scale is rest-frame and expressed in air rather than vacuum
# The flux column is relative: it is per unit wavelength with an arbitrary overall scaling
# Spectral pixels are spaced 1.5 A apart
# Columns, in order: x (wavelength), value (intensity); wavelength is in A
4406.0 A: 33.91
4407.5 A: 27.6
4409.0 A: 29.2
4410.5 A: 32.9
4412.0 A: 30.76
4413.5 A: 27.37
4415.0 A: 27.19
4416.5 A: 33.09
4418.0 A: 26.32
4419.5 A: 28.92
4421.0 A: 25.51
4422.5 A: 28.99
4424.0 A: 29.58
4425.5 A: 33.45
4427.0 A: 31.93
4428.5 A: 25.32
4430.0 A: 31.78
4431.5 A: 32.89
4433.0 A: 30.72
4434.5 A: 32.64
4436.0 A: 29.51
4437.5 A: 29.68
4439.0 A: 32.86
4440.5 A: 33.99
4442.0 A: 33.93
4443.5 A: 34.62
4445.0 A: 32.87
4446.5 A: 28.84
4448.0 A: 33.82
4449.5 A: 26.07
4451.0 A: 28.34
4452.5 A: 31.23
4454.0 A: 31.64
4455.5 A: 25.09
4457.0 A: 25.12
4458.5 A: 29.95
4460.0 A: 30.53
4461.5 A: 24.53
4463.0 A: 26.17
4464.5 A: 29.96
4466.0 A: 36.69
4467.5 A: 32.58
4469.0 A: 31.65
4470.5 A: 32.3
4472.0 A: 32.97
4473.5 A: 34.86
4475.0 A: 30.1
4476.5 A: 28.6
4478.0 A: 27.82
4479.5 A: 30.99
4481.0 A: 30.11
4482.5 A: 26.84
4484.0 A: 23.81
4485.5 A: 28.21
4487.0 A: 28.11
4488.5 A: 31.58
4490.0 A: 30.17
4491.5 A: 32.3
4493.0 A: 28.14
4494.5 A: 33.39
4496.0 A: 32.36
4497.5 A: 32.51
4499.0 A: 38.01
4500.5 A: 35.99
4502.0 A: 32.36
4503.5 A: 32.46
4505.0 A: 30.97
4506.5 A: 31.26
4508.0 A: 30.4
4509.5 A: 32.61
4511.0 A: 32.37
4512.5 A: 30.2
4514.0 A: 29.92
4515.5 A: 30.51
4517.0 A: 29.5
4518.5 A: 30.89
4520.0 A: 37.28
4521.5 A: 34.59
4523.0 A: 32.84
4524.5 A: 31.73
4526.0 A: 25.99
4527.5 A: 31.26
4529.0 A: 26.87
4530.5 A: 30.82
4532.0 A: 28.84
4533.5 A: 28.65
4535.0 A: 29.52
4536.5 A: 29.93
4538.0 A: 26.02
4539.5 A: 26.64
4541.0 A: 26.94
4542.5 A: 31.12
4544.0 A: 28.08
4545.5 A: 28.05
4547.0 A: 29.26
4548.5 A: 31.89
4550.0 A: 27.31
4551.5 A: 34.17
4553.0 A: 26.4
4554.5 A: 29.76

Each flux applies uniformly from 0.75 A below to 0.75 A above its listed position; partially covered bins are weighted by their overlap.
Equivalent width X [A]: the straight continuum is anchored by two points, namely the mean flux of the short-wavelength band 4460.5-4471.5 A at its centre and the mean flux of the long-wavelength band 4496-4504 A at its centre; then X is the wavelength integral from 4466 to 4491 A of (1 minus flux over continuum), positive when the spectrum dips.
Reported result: 1.2 A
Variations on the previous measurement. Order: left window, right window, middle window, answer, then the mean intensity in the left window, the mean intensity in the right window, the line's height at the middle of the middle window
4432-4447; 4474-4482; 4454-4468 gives 0.7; 32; 29.6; 30.7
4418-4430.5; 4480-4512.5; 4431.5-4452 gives -1.2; 29.2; 31.1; 29.7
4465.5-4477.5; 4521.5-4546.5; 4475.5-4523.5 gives -0.5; 32.3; 29.1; 30.9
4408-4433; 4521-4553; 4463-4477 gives -1.1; 29.7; 29.4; 29.6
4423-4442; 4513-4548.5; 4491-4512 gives -1.5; 31.3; 29.8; 30.3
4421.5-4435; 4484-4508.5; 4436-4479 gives 0.6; 30.7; 31.5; 31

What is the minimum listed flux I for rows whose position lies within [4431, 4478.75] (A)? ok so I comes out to 24.53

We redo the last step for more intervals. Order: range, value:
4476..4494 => 23.81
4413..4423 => 25.51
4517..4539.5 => 25.99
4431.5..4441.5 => 29.51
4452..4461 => 25.09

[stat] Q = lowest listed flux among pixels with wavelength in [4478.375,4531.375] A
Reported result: 23.81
